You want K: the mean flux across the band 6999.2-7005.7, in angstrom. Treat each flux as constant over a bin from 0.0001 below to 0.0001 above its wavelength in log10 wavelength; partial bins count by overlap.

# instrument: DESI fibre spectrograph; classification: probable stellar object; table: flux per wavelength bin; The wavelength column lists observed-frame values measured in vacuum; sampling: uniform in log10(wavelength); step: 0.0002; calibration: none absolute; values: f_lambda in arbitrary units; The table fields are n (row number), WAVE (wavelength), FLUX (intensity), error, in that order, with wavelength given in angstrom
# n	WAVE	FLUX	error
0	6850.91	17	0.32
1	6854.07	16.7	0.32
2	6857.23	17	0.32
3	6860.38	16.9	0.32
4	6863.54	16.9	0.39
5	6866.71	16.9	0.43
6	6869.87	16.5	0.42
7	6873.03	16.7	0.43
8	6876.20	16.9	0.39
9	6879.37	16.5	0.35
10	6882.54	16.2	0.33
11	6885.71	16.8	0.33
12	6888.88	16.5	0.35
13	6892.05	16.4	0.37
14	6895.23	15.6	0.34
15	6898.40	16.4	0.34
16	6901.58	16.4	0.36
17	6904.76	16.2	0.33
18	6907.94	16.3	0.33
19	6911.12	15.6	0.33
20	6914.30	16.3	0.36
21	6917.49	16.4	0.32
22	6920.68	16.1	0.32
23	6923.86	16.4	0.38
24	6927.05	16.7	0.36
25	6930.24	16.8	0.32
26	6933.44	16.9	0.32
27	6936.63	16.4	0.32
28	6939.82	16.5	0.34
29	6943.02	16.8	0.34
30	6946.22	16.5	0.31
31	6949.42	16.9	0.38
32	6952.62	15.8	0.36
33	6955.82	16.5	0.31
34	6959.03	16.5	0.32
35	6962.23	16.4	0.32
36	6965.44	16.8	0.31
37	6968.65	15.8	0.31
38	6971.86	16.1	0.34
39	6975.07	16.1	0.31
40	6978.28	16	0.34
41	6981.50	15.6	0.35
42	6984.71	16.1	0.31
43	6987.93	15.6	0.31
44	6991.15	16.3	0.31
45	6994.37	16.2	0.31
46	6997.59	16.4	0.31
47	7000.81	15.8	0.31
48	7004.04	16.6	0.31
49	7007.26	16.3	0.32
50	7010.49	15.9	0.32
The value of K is 16.2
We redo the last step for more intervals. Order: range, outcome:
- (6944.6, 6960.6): 16.4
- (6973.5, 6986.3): 16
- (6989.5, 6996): 16.2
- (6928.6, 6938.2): 16.7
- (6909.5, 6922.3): 16.1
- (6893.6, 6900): 16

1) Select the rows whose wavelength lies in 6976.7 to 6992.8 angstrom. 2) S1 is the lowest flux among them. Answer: 15.6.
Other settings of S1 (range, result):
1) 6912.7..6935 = 16.1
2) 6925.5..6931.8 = 16.7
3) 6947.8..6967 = 15.8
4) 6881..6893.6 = 16.2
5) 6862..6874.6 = 16.5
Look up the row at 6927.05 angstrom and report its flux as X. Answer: 16.7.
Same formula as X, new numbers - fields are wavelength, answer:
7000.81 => 15.8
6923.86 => 16.4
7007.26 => 16.3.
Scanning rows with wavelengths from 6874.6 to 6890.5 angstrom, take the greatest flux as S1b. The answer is 16.9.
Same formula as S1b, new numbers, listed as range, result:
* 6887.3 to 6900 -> 16.5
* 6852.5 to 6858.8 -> 17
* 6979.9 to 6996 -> 16.3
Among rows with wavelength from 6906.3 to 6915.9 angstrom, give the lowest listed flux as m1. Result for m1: 15.6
